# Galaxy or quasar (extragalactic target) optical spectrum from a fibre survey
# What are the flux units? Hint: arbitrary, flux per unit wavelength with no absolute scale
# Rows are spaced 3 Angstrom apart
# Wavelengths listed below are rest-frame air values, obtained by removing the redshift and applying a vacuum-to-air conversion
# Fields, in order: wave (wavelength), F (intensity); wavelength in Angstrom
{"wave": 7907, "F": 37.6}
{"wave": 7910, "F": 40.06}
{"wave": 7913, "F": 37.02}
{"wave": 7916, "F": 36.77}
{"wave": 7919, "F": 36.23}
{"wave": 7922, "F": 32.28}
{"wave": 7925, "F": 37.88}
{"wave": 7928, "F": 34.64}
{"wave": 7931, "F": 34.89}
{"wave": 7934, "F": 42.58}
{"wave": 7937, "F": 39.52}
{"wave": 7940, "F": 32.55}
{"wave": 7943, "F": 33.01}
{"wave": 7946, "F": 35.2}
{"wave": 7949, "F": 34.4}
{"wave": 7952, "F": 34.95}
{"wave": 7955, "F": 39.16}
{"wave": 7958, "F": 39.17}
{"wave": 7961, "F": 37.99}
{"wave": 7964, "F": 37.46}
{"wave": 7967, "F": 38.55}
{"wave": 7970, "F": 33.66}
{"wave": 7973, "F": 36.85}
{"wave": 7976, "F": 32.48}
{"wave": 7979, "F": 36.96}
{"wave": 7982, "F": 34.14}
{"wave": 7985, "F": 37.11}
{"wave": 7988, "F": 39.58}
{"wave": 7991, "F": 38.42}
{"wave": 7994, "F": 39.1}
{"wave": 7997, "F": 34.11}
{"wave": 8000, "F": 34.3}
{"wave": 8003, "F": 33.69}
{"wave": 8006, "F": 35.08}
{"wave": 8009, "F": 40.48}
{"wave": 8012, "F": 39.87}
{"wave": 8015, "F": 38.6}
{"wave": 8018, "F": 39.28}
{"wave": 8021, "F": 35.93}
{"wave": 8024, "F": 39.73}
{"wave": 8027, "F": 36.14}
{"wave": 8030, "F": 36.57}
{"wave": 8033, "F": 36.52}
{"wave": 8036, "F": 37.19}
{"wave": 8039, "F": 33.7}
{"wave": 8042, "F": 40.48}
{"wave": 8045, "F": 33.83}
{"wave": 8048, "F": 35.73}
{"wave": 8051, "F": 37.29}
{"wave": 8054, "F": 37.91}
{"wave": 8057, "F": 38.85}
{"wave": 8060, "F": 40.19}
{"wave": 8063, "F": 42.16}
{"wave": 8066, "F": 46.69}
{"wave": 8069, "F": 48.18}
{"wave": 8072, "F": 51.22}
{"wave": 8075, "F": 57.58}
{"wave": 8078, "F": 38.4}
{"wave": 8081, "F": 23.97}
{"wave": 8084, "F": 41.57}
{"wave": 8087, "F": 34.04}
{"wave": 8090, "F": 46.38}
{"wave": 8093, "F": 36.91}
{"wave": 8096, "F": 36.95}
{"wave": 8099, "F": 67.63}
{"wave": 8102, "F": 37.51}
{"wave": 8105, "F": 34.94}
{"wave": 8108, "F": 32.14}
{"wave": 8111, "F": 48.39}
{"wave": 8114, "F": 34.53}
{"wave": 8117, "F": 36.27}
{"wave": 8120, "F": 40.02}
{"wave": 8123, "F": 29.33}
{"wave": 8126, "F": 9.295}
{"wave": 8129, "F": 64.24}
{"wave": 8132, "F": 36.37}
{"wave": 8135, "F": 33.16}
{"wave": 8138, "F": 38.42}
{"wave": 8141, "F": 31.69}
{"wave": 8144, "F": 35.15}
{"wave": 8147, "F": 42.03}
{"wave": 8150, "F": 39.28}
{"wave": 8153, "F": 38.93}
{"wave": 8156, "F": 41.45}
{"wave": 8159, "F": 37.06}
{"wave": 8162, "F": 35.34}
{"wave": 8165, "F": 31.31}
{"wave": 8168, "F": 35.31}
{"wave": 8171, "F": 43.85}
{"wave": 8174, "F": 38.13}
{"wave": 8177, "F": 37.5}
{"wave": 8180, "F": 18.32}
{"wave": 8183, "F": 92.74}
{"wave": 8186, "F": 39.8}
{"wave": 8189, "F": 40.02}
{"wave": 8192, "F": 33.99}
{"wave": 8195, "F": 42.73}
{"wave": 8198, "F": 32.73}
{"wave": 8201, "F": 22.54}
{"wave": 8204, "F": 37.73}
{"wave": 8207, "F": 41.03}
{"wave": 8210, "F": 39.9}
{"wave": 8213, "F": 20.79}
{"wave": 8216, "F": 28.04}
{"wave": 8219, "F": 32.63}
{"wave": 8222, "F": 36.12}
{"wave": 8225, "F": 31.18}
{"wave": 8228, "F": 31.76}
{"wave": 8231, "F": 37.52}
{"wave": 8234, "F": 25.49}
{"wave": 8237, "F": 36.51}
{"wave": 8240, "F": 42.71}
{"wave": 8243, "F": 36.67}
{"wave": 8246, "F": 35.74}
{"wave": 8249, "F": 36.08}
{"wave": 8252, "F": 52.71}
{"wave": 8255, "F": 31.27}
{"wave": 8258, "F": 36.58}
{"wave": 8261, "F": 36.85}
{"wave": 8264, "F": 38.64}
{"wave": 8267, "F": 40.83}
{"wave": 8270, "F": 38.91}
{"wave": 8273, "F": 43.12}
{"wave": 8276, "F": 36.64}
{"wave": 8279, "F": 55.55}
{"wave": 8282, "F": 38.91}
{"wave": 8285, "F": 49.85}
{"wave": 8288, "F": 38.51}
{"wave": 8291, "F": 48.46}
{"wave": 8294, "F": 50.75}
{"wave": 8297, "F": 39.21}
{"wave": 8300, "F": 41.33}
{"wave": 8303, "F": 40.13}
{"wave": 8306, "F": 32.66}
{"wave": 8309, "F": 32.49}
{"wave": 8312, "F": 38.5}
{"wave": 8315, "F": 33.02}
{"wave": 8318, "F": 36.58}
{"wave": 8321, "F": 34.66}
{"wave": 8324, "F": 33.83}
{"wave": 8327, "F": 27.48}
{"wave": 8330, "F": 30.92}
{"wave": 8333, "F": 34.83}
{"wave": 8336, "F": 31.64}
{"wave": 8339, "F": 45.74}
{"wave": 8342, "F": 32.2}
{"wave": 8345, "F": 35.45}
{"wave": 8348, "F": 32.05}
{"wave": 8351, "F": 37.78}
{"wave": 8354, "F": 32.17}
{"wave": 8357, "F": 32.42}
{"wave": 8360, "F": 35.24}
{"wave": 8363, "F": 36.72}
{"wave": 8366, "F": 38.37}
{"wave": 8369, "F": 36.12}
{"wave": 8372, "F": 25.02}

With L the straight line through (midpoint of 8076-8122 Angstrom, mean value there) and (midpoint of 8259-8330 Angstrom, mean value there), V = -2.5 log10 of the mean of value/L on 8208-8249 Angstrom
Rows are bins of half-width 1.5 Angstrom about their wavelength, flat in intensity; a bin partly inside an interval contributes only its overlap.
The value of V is 0.17 mag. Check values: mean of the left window 39.4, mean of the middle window 33.7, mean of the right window 39.2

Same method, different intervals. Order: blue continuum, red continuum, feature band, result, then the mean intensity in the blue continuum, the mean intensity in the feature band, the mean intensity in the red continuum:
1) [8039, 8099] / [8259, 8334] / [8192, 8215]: 0.18 mag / 40.9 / 33.8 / 38.9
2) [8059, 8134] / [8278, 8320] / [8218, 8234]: 0.23 mag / 40.5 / 33.1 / 40.9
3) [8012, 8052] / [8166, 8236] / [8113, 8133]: 0.03 mag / 37.1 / 35.7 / 36.5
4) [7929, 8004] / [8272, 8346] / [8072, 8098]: -0.10 mag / 36.4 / 40.7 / 38.5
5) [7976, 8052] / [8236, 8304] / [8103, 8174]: 0.06 mag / 36.9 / 36.9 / 41.2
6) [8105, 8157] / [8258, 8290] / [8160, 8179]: 0.05 mag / 37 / 36.4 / 41.6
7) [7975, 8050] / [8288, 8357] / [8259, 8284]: -0.13 mag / 36.8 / 41.3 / 36.4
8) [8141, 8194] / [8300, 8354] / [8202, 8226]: 0.16 mag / 39.8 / 33.2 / 34.8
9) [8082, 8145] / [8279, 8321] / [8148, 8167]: 0.04 mag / 38.2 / 37.3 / 40.4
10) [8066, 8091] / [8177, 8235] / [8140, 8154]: 0.05 mag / 42.8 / 37.6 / 36.2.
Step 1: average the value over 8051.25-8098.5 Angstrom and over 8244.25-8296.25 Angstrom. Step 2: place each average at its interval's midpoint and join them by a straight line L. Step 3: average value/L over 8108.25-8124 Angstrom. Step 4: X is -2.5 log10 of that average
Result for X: 0.12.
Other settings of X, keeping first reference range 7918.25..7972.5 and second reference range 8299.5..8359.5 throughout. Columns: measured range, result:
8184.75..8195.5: -0.10 mag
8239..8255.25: -0.14 mag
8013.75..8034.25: -0.05 mag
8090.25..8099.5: -0.25 mag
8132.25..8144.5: 0.02 mag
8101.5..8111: -0.03 mag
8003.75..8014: -0.06 mag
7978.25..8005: -0.01 mag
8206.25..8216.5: 0.10 mag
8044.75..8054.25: -0.01 mag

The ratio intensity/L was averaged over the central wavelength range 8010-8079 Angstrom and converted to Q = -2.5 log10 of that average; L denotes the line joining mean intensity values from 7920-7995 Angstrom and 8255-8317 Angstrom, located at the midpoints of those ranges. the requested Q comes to -0.07 mag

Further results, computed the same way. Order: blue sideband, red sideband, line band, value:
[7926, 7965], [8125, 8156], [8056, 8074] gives -0.21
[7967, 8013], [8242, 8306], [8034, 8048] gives 0.03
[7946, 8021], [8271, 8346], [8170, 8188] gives -0.19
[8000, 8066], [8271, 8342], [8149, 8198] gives -0.05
